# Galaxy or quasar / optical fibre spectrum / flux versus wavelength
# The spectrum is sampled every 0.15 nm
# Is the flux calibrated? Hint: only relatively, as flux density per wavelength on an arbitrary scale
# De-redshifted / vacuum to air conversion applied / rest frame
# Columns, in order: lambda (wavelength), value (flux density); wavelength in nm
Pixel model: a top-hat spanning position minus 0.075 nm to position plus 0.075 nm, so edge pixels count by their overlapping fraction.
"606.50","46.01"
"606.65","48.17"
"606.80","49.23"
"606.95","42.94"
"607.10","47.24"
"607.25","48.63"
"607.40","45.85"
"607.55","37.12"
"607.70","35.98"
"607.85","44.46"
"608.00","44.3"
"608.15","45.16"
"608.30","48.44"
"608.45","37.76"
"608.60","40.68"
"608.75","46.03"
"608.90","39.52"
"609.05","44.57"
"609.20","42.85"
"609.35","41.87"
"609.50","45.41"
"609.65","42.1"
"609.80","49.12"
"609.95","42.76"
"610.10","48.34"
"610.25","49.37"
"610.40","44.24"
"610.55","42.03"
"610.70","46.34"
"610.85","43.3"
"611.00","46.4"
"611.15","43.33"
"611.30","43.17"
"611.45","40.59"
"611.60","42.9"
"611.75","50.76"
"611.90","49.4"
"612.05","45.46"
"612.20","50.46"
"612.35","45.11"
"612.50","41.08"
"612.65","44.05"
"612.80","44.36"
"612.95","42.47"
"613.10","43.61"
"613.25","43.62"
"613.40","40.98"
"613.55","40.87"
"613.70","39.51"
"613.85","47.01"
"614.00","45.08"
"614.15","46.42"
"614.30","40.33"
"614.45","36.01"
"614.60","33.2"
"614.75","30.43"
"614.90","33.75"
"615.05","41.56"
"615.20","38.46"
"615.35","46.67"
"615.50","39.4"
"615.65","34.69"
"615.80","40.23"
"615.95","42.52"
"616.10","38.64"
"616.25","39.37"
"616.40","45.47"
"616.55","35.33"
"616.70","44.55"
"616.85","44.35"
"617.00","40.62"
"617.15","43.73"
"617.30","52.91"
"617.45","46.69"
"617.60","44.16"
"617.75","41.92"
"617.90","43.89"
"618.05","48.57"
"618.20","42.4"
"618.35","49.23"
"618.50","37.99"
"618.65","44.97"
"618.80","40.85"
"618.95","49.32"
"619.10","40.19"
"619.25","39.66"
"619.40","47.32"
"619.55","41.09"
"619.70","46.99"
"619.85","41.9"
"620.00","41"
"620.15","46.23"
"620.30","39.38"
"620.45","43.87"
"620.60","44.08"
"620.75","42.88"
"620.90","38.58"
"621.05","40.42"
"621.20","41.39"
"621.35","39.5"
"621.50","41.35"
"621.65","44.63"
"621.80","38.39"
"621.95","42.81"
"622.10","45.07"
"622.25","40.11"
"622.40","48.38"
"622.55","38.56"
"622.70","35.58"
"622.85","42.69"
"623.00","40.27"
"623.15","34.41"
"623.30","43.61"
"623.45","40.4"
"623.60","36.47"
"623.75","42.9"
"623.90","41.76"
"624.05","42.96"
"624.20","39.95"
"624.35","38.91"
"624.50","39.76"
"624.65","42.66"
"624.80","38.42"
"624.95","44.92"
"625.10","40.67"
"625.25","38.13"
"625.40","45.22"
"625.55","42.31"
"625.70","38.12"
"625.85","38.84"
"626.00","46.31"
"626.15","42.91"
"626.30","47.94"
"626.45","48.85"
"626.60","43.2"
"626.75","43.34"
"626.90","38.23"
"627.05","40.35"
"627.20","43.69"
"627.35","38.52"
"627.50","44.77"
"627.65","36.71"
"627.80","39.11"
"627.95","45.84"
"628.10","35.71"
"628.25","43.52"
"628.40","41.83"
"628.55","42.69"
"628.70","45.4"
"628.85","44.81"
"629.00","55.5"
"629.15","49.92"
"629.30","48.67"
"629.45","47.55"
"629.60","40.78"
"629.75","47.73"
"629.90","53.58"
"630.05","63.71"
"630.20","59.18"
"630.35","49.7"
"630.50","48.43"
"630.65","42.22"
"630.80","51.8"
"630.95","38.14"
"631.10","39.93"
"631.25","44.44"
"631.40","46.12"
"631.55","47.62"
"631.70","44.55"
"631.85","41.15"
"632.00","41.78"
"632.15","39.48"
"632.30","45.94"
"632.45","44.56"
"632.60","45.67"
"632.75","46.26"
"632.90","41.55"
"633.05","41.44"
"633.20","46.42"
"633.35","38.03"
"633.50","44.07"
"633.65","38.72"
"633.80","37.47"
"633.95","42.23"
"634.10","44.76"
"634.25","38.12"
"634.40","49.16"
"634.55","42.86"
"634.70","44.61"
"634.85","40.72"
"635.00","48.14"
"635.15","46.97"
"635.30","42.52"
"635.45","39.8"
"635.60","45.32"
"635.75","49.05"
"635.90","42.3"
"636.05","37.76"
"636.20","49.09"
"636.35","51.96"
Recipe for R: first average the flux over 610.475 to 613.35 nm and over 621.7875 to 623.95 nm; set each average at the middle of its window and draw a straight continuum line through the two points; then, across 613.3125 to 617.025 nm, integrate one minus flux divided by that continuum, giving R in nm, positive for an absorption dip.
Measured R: 0.279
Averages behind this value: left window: 44.6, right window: 40.8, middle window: 40.2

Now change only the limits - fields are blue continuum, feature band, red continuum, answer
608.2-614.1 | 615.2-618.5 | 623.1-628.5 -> 0.020 nm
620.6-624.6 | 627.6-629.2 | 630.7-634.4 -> -0.060 nm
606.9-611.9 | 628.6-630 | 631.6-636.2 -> -0.163 nm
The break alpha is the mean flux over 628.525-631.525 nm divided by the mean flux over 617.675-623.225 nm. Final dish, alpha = 1.14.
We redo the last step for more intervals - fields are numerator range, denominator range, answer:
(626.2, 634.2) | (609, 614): 1.00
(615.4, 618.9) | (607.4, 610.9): 0.98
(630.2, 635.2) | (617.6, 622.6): 1.03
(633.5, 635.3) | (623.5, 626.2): 1.05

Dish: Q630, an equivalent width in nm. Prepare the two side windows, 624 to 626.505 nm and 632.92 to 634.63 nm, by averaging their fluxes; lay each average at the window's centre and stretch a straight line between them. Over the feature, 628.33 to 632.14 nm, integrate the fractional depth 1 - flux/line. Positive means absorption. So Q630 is -0.44 nm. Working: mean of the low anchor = 42.1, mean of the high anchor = 42.1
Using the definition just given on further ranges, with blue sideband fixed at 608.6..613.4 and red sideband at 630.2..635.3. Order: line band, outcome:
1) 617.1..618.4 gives -0.05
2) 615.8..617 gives 0.08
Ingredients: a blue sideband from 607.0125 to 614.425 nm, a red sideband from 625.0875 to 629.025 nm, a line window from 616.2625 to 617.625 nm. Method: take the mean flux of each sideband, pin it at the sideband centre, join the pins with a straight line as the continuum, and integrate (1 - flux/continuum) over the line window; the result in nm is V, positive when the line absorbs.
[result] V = -0.016 nm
